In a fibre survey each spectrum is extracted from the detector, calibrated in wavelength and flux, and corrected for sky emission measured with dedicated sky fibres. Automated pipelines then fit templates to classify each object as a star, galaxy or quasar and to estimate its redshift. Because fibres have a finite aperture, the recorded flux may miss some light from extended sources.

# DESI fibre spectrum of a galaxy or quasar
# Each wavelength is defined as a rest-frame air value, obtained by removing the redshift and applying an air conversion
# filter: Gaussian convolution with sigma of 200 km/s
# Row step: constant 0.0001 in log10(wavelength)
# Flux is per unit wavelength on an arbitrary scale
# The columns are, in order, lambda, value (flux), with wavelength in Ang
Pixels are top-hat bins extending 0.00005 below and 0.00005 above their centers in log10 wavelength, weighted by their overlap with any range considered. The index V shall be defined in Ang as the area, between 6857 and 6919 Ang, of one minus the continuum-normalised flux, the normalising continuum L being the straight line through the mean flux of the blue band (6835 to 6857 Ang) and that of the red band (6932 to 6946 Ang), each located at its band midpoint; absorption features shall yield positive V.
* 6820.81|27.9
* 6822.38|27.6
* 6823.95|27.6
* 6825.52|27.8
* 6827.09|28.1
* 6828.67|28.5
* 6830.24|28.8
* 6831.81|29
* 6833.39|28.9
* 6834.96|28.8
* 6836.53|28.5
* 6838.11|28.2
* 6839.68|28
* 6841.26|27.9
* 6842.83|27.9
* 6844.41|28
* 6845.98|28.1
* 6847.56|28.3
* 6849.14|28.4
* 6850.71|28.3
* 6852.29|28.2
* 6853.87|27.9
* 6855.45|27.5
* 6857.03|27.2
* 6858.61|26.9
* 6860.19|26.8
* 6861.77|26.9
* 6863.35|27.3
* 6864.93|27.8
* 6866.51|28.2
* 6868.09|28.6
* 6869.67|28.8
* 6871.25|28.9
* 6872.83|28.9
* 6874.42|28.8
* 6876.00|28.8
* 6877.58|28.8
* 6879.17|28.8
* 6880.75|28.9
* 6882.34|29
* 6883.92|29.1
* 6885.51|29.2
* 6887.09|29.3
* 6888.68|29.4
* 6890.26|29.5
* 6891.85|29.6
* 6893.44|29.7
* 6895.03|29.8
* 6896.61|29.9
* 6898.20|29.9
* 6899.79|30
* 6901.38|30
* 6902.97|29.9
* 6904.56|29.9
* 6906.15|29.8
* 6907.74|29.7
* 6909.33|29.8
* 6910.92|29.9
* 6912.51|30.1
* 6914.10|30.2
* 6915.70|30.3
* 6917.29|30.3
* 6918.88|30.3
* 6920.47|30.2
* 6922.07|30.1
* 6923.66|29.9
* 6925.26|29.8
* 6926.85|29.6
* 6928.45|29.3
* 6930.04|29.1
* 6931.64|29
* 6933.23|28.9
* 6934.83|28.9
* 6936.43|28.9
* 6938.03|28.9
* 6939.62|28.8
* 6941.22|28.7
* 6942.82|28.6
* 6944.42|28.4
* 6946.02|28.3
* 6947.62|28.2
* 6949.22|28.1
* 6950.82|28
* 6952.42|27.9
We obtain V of -1.65 Ang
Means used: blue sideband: 28.1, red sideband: 28.7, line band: 29.1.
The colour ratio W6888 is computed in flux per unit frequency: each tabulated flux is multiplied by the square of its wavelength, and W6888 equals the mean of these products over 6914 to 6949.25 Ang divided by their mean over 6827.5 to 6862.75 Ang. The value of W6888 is 1.07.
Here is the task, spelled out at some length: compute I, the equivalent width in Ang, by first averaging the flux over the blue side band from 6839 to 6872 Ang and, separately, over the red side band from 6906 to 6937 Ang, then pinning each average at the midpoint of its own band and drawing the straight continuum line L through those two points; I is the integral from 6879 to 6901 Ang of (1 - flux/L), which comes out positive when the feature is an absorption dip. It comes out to -0.5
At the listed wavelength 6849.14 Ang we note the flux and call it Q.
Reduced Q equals 28.4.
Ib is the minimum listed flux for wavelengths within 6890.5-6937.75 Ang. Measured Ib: 28.9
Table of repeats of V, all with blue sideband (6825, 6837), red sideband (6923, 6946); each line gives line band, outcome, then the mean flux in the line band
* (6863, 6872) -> 0.1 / 28.3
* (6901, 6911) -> -0.3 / 29.9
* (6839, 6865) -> 0.8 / 27.7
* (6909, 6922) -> -0.5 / 30.1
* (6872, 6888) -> -0.1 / 29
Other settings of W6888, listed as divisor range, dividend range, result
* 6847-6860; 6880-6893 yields 1.06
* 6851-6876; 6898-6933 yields 1.08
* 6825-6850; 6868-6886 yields 1.03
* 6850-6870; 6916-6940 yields 1.09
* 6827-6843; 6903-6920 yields 1.08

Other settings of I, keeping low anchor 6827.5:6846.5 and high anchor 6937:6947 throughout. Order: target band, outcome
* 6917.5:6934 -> -0.62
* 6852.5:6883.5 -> 0.32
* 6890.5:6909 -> -0.85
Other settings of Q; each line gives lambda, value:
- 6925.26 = 29.8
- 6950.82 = 28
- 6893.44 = 29.7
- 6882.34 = 29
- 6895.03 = 29.8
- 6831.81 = 29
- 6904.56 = 29.9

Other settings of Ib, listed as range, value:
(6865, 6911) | 28.2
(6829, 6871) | 26.8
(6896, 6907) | 29.8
